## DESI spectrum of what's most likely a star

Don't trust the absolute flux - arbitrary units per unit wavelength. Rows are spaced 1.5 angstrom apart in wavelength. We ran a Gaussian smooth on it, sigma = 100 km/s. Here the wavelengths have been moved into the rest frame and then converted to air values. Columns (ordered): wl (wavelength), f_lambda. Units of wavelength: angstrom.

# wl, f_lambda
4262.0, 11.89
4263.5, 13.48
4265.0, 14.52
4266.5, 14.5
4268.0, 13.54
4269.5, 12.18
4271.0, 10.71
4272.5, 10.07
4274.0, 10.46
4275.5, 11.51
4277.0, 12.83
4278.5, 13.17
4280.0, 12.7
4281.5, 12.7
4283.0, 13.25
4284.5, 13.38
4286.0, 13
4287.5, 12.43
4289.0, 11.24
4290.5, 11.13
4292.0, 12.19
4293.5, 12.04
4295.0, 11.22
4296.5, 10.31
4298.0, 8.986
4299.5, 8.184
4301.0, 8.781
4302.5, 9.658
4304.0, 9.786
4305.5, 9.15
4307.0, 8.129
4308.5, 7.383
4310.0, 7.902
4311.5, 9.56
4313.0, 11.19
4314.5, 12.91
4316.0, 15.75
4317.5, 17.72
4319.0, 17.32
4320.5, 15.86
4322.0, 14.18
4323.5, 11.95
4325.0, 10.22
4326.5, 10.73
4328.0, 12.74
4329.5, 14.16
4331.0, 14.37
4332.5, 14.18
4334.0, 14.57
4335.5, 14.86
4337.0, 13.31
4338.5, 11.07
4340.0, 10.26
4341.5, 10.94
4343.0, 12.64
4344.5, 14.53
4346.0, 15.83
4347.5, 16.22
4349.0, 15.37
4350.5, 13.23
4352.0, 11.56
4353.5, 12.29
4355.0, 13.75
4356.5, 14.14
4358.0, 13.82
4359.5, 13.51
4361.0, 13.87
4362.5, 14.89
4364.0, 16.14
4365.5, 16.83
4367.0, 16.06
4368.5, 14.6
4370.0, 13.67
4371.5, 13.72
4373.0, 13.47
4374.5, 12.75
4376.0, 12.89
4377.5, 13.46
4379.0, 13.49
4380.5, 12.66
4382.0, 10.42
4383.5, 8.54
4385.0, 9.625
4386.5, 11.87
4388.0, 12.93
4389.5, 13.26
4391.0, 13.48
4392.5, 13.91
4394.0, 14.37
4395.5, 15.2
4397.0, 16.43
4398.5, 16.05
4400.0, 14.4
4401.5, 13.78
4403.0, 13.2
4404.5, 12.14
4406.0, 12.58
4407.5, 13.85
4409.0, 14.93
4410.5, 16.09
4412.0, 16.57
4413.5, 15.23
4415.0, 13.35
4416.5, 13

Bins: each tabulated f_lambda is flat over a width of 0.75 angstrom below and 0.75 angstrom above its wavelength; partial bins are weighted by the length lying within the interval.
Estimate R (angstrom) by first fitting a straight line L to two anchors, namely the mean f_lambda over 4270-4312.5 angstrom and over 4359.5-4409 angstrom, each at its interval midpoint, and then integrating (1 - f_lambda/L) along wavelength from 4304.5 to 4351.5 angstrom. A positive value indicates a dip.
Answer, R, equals -3.54 angstrom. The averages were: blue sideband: 10.8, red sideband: 13.6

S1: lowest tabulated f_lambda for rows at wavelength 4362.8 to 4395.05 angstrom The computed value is 8.54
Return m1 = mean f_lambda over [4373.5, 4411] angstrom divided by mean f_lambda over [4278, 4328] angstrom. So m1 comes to 1.14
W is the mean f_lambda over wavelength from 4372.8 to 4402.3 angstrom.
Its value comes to 13.1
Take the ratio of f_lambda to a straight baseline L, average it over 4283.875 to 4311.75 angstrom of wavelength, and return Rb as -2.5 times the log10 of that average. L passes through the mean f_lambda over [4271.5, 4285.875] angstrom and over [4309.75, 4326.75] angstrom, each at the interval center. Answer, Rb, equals 0.23 mag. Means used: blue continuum 12.2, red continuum 13.2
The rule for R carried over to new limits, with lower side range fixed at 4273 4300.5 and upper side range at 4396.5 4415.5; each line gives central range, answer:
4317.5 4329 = -0.99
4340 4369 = -1.82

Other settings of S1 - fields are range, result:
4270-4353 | 7.383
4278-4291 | 11.13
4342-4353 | 11.56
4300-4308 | 8.129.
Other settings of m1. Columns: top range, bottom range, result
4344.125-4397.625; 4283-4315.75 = 1.30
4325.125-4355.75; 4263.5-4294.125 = 1.07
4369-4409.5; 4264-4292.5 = 1.07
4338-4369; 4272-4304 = 1.22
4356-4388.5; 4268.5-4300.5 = 1.15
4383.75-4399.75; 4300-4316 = 1.40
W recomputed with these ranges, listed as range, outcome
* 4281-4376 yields 12.7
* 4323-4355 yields 13.1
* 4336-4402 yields 13.5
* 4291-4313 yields 9.6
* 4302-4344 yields 12.3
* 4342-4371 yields 14.3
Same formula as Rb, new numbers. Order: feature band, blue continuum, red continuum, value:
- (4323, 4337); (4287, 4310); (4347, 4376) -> -0.090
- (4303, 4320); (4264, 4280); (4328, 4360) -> 0.130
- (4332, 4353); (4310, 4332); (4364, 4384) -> -0.008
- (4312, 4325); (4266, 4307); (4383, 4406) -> -0.192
